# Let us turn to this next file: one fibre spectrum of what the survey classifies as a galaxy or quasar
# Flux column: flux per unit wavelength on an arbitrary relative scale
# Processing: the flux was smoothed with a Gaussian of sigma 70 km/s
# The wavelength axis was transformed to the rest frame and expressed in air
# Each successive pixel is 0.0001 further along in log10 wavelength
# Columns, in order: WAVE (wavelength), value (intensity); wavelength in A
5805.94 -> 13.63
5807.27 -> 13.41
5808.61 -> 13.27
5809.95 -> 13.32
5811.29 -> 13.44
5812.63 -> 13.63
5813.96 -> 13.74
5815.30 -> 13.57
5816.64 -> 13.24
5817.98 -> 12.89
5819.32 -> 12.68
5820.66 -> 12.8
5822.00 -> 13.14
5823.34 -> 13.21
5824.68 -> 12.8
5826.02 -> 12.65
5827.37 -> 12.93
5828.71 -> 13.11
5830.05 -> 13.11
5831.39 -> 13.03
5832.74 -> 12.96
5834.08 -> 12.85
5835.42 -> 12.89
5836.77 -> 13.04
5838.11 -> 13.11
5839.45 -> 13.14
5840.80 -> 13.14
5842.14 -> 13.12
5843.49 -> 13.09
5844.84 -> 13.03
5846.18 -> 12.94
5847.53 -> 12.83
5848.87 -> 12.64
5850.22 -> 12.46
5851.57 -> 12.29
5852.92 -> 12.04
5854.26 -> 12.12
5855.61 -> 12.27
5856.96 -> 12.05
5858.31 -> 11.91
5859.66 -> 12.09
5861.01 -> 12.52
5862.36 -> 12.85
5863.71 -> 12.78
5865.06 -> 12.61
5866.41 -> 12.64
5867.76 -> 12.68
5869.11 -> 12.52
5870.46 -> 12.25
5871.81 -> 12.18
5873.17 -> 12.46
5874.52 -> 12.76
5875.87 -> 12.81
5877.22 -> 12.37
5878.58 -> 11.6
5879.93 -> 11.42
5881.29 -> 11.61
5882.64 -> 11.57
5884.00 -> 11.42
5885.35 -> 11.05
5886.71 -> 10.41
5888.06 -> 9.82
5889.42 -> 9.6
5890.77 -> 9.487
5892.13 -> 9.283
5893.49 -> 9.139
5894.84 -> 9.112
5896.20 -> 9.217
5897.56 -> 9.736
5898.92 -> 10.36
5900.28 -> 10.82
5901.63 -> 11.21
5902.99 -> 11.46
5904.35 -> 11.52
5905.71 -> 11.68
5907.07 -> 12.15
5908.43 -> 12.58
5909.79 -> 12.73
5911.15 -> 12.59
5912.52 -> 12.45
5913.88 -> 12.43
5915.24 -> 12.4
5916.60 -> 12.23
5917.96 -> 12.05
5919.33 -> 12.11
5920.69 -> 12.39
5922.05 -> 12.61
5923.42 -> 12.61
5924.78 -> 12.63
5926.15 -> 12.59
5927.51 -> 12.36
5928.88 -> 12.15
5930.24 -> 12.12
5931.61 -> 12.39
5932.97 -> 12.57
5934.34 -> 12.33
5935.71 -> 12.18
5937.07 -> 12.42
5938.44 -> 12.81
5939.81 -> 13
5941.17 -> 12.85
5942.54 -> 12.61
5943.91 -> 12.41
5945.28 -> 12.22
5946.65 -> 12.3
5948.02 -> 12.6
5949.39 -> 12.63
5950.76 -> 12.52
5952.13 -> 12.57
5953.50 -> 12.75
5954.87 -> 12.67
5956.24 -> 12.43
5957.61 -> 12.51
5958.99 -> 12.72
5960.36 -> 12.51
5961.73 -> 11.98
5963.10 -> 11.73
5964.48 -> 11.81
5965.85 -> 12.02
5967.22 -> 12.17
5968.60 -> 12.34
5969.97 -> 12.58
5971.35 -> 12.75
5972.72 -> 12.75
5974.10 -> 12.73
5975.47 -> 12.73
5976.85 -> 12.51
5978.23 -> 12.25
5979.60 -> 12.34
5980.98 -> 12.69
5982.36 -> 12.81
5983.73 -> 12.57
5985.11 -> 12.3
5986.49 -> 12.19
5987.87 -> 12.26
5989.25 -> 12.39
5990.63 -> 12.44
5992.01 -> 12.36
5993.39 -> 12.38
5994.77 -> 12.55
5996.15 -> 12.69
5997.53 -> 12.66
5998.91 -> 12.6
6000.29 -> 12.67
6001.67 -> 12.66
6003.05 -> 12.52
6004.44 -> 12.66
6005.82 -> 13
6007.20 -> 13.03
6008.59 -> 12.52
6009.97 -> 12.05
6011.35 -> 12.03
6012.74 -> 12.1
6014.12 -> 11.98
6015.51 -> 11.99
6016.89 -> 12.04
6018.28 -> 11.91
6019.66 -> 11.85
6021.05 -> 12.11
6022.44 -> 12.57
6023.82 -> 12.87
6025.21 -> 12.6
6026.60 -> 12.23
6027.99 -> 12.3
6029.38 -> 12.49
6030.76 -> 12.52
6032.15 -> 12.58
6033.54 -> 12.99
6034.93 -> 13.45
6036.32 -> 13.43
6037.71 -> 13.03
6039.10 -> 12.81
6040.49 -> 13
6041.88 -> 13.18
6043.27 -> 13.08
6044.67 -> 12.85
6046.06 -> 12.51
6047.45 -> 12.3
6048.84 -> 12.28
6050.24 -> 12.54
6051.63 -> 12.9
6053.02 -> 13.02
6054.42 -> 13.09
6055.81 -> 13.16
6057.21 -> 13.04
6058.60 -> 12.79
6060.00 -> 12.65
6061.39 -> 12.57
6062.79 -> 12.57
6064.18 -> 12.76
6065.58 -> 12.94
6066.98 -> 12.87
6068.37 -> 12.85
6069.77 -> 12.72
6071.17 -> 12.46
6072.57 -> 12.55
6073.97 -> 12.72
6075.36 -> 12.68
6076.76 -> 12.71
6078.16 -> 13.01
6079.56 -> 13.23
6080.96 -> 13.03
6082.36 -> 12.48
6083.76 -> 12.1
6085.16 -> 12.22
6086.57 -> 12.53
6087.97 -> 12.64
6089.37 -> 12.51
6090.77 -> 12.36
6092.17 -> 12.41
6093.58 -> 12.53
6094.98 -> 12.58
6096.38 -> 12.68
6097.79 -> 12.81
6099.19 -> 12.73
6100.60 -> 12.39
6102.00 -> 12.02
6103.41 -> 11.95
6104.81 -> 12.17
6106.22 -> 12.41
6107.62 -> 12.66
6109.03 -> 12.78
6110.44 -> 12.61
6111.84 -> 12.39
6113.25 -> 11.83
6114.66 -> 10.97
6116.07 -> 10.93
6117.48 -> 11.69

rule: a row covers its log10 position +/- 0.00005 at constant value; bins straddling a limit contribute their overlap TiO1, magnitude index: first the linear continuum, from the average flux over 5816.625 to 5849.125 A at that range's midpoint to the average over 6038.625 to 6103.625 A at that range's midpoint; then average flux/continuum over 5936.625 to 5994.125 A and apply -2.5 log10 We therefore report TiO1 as 0.03 mag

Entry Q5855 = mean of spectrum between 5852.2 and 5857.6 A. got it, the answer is 12.1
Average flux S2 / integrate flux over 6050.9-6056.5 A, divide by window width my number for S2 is 13.1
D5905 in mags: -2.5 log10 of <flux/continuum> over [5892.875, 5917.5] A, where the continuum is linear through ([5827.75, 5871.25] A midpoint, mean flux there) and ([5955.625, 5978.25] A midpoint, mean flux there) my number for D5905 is 0.110 mag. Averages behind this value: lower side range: 12.7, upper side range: 12.4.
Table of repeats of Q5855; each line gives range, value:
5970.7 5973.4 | 12.8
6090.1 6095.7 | 12.5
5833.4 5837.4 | 12.9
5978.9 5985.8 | 12.6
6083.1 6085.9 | 12.1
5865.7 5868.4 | 12.7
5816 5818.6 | 13.1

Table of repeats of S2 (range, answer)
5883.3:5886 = 11.2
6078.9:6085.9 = 12.6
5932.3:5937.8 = 12.4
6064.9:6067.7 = 12.9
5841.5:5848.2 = 13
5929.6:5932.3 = 12.3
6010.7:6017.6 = 12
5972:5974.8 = 12.8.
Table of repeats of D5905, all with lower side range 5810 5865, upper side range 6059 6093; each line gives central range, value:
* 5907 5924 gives 0.03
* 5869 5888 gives 0.09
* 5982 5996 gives 0.03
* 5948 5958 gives 0.01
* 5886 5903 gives 0.28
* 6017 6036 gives 0.02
